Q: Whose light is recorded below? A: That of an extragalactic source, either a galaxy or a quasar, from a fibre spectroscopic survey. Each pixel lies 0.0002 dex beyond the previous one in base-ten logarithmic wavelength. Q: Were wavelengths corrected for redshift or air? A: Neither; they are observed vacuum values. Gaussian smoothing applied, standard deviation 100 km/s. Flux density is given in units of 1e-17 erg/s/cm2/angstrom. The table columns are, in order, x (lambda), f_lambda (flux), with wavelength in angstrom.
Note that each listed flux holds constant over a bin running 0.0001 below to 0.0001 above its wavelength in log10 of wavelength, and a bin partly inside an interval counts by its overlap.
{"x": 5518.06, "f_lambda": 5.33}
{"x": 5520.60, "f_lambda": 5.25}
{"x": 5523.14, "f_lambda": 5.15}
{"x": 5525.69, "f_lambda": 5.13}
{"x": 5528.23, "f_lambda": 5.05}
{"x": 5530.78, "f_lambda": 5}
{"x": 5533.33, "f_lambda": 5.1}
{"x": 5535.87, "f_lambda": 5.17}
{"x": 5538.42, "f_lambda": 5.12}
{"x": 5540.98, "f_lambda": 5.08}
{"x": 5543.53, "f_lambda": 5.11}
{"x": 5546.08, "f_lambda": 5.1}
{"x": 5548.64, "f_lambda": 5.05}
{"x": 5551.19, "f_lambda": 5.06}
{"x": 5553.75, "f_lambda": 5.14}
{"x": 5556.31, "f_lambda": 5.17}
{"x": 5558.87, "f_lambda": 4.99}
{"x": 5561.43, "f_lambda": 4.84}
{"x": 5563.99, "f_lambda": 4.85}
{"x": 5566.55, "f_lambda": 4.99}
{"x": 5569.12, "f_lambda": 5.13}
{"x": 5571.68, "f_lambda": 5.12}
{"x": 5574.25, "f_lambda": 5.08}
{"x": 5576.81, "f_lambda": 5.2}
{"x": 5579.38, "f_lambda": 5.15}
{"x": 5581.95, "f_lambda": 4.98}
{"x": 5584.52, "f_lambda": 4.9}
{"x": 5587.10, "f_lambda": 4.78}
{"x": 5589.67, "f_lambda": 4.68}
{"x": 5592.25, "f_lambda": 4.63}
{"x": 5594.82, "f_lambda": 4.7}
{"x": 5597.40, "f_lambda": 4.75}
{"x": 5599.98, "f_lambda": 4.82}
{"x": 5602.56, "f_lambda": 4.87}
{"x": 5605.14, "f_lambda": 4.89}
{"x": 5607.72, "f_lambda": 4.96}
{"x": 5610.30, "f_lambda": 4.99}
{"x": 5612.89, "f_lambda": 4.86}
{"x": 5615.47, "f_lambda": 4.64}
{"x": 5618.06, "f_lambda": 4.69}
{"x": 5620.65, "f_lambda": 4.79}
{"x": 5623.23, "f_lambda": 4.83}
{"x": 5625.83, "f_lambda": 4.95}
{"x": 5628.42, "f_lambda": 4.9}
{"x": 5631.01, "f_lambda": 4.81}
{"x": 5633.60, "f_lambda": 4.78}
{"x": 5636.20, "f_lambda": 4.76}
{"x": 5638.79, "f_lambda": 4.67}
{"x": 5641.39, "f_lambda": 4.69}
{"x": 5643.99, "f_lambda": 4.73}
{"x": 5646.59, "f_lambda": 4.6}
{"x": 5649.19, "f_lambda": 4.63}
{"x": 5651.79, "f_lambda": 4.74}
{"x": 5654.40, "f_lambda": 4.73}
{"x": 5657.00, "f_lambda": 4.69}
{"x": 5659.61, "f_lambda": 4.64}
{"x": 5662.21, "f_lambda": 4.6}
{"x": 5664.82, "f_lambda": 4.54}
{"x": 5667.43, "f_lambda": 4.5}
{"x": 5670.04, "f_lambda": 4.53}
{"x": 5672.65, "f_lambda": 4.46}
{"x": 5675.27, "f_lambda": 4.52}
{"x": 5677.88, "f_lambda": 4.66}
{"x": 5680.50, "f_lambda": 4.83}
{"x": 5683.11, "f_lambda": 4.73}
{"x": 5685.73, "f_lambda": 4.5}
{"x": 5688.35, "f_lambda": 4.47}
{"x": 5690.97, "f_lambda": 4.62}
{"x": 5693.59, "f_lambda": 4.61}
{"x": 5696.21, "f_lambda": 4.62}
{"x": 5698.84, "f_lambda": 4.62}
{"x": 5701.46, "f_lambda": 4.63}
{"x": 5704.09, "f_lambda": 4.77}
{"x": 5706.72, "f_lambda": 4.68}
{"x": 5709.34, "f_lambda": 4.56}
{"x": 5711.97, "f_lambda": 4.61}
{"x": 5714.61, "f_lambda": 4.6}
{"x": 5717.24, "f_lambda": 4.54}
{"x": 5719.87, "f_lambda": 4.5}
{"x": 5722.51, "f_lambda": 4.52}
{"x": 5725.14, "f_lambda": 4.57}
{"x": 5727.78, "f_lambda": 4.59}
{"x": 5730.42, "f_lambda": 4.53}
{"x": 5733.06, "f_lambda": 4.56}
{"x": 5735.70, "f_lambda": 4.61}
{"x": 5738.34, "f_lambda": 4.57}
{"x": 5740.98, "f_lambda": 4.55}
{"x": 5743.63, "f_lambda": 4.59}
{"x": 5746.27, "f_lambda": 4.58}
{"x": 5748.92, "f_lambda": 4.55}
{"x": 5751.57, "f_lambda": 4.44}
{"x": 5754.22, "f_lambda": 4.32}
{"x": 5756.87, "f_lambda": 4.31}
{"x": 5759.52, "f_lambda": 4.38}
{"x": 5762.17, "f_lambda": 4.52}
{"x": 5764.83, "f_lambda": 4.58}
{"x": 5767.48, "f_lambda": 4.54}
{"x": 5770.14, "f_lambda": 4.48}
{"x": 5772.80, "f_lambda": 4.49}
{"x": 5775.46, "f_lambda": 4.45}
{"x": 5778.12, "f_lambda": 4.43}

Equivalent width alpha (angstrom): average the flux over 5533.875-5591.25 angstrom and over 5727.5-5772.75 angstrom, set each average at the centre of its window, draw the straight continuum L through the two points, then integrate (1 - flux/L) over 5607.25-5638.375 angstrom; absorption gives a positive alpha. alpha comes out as 0.3 angstrom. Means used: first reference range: 5.03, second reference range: 4.51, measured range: 4.82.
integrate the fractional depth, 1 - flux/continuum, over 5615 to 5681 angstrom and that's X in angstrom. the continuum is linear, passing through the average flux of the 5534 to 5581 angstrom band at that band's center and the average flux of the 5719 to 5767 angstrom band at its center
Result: 1.58 angstrom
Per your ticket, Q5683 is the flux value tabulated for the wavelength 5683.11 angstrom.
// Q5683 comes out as 4.73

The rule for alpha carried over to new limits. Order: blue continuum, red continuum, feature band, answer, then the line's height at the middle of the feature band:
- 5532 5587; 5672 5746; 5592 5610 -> 0.4 angstrom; 4.93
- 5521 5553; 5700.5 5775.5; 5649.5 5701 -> 1.1 angstrom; 4.71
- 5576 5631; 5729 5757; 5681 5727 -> 0.1 angstrom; 4.61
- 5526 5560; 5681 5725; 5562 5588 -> -0.1 angstrom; 4.99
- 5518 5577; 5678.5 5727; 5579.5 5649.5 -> 1.2 angstrom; 4.88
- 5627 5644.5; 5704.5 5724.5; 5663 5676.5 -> 0.5 angstrom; 4.69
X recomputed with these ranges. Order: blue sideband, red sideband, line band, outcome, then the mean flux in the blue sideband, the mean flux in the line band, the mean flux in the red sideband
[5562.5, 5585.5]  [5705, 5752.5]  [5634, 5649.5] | 0.5 angstrom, 5.05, 4.69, 4.57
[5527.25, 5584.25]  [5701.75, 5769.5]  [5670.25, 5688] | 0.4 angstrom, 5.06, 4.6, 4.54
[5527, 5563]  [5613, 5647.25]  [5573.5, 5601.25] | 0.2 angstrom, 5.07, 4.87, 4.76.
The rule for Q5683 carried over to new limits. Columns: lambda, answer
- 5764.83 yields 4.58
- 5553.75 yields 5.14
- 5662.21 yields 4.6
